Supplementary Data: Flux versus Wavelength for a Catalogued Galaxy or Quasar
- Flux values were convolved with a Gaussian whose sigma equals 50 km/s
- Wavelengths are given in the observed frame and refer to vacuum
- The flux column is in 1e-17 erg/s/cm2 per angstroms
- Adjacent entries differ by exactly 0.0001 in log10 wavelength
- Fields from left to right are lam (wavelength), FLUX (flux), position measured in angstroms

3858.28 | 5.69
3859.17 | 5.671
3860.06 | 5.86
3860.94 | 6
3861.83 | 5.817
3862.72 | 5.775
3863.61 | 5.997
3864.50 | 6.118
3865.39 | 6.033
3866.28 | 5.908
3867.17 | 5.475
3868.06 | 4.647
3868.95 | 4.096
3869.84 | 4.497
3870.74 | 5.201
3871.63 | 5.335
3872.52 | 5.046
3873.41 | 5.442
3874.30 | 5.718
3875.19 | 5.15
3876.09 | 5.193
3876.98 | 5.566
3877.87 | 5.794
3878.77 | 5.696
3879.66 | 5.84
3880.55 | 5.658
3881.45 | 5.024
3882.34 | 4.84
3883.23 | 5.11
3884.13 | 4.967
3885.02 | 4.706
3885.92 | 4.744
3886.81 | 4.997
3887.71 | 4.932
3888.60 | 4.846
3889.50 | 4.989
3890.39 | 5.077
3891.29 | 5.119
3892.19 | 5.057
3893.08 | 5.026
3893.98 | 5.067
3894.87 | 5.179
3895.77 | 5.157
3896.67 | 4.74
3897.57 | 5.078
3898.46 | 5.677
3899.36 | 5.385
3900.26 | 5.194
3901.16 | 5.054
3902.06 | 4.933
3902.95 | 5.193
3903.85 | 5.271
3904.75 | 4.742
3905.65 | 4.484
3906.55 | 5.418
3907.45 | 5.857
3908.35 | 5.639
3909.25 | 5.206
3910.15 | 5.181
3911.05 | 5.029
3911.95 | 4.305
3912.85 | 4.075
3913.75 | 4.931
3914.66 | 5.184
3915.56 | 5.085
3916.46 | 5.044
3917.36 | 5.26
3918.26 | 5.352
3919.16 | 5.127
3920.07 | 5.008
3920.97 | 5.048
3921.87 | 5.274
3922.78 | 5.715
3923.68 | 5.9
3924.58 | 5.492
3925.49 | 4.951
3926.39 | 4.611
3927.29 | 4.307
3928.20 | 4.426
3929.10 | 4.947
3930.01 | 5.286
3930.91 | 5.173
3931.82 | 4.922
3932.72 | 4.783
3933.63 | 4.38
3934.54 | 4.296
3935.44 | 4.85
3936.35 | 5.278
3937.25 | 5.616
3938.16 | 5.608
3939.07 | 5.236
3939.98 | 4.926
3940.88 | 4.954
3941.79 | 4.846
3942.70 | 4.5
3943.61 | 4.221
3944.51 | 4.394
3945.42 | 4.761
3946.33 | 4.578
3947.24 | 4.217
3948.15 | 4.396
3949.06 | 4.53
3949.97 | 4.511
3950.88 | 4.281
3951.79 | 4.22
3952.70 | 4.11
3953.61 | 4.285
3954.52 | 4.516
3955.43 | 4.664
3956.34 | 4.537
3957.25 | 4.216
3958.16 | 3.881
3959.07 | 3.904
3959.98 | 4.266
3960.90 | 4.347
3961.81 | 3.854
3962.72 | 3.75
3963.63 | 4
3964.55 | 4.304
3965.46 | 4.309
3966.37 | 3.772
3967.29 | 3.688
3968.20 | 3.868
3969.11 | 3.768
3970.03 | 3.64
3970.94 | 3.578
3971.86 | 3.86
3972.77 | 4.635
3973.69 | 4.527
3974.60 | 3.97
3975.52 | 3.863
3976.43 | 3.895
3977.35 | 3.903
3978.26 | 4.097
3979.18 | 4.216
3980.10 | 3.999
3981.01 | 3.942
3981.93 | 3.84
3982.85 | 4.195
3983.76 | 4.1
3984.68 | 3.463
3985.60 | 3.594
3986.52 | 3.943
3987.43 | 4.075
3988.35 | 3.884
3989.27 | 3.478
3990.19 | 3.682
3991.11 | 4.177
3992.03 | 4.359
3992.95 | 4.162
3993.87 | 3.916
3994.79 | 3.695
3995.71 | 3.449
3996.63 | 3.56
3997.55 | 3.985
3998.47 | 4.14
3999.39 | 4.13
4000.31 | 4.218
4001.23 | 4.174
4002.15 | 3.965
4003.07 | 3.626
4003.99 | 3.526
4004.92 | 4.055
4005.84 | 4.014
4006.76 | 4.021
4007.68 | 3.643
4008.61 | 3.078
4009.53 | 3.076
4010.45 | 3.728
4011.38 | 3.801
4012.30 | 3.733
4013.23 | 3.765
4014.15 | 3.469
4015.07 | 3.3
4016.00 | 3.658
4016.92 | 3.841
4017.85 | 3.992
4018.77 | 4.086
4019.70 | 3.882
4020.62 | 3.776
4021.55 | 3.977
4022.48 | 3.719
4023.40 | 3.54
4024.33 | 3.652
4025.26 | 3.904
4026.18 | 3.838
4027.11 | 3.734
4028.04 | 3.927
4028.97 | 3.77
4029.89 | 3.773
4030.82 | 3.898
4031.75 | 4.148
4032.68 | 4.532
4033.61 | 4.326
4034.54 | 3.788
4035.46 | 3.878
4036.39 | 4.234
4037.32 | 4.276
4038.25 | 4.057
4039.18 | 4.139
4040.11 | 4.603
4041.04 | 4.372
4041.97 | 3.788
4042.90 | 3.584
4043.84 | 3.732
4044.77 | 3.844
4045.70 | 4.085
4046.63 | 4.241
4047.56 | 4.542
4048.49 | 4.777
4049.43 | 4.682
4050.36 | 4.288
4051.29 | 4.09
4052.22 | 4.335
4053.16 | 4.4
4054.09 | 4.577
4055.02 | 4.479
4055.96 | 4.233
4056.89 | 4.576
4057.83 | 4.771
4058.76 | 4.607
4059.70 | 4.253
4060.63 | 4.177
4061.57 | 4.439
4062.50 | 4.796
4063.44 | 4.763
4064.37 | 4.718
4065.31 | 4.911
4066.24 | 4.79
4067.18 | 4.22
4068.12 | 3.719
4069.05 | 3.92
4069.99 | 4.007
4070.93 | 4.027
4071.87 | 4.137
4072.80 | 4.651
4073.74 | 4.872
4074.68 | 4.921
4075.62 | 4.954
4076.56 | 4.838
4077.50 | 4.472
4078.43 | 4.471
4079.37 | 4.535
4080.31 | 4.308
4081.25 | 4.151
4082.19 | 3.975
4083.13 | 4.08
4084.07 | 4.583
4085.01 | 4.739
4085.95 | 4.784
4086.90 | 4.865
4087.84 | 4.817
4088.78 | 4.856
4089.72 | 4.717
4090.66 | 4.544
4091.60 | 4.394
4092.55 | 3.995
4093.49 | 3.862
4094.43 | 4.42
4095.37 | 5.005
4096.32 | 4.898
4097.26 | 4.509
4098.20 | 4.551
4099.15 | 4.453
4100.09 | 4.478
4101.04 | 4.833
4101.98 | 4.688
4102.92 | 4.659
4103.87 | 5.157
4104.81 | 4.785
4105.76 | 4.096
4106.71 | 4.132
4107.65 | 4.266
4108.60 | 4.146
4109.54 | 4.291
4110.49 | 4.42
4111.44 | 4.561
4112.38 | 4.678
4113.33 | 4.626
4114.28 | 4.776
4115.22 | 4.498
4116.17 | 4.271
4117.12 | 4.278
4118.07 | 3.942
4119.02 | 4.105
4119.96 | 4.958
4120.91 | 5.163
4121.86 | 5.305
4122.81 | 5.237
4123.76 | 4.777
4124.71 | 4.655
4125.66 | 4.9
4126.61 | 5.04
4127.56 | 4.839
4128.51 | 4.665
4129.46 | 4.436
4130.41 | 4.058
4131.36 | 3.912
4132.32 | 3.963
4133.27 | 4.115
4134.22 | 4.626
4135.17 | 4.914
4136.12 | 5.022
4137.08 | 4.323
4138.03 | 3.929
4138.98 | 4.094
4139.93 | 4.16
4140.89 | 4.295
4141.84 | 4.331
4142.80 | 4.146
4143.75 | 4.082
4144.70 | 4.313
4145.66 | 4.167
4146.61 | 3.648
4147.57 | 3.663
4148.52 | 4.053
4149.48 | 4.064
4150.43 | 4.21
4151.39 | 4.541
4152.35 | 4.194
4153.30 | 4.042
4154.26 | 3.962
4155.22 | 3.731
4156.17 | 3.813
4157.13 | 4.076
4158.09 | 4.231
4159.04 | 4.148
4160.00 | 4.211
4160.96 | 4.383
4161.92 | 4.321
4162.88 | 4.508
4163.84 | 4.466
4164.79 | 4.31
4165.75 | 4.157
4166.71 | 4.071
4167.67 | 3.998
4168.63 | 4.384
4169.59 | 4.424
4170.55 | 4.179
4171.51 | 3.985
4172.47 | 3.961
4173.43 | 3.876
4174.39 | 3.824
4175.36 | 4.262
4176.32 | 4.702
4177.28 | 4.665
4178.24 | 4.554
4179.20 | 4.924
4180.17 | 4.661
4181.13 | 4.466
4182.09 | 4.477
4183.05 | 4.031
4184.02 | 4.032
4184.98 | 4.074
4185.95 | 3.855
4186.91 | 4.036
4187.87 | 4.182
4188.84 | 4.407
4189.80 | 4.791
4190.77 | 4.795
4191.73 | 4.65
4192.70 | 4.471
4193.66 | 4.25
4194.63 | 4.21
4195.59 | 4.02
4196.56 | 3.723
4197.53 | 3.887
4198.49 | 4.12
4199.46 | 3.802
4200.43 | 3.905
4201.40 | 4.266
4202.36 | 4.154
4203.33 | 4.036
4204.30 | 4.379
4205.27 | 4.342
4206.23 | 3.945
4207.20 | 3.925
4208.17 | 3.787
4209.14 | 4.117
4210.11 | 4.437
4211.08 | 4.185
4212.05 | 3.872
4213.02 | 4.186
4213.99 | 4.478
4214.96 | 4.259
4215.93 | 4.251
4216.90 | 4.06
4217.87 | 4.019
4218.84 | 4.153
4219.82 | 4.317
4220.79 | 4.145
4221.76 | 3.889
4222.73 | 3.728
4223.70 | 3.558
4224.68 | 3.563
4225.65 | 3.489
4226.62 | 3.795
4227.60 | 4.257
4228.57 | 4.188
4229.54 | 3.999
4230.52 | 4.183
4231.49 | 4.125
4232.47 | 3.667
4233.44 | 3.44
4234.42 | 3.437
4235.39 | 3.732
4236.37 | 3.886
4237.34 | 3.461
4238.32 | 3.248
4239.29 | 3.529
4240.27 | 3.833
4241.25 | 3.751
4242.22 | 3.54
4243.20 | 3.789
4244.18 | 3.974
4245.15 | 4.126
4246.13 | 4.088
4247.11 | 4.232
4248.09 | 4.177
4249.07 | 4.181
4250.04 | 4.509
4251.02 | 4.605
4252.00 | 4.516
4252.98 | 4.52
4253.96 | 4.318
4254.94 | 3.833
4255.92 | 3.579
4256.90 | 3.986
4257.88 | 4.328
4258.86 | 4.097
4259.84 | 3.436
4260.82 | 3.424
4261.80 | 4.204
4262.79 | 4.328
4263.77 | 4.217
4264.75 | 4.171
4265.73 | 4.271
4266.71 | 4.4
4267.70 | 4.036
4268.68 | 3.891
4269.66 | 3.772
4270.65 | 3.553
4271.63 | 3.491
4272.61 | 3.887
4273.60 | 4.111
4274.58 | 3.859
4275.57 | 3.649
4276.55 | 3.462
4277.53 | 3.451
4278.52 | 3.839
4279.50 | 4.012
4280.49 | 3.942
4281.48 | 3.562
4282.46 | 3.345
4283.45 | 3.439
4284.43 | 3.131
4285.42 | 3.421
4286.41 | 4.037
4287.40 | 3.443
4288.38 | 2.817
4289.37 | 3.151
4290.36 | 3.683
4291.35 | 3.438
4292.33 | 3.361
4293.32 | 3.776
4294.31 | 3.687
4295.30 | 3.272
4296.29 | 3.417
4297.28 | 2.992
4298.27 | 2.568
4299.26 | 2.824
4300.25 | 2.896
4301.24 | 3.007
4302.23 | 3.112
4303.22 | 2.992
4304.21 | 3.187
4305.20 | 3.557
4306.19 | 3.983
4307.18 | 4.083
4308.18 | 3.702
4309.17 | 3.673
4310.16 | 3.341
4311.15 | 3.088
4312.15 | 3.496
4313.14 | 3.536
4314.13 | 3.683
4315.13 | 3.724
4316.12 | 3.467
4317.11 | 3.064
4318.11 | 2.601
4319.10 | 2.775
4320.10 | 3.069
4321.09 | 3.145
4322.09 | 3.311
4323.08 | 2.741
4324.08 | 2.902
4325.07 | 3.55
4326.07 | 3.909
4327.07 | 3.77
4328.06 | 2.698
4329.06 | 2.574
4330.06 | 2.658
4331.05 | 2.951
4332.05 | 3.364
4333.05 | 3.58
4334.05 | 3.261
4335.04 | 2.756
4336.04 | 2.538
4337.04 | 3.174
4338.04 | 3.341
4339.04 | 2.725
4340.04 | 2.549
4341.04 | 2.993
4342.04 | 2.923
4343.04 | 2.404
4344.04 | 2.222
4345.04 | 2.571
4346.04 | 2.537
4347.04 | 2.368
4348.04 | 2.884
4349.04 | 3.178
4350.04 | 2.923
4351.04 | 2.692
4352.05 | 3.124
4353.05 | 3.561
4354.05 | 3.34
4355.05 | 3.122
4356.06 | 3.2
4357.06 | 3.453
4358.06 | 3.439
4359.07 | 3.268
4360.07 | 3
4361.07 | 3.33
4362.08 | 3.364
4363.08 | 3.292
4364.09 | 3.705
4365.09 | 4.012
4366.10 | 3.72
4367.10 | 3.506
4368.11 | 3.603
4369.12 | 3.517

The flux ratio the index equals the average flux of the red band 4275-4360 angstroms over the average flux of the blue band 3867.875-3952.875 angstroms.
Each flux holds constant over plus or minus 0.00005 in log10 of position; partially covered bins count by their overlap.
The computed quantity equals 0.64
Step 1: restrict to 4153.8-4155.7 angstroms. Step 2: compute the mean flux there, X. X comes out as 3.85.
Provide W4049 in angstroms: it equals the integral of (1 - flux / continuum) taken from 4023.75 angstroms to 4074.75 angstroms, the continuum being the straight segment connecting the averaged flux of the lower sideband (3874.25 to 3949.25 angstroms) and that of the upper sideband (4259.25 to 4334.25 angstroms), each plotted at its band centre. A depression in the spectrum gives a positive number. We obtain 2.6 angstroms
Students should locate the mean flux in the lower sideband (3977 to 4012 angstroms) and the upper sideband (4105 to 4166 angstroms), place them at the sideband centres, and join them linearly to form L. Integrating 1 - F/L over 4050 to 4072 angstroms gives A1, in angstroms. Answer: -1.59 angstroms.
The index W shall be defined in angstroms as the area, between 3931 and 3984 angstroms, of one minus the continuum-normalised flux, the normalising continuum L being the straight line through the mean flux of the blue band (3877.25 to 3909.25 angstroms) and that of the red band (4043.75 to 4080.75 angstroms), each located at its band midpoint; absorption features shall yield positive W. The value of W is 6.1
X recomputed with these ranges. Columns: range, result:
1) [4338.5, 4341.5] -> 2.76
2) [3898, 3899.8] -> 5.54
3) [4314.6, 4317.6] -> 3.42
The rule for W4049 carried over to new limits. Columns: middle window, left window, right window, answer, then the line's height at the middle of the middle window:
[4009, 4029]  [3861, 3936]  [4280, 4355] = 3.70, 4.58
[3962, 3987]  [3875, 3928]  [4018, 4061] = 3.51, 4.6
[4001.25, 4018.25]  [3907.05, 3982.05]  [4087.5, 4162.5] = 3.09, 4.51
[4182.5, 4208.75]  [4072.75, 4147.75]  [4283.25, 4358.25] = -1.28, 3.96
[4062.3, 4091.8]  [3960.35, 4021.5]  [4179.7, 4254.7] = -4.20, 3.95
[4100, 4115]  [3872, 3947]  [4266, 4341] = -1.17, 4.21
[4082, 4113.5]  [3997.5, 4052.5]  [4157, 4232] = -3.79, 4.04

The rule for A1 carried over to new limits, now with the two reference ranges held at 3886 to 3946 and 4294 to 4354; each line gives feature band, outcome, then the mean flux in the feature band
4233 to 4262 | -3.83 angstroms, 3.92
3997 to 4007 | 1.38 angstroms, 3.98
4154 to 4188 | -3.53 angstroms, 4.22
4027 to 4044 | 1.60 angstroms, 4.04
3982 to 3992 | 1.73 angstroms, 3.88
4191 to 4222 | -4.06 angstroms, 4.14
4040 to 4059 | 0.38 angstroms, 4.31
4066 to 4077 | -0.31 angstroms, 4.41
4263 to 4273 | -1.80 angstroms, 3.98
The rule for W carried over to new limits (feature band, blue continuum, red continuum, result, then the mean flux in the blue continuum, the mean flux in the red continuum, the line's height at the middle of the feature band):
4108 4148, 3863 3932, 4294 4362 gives -3.59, 5.15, 3.13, 4.07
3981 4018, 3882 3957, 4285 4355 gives 6.14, 4.92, 3.16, 4.57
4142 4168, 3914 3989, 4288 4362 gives -2.66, 4.47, 3.15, 3.75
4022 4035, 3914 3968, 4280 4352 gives 1.28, 4.67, 3.17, 4.32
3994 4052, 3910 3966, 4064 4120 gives 8.33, 4.7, 4.48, 4.58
